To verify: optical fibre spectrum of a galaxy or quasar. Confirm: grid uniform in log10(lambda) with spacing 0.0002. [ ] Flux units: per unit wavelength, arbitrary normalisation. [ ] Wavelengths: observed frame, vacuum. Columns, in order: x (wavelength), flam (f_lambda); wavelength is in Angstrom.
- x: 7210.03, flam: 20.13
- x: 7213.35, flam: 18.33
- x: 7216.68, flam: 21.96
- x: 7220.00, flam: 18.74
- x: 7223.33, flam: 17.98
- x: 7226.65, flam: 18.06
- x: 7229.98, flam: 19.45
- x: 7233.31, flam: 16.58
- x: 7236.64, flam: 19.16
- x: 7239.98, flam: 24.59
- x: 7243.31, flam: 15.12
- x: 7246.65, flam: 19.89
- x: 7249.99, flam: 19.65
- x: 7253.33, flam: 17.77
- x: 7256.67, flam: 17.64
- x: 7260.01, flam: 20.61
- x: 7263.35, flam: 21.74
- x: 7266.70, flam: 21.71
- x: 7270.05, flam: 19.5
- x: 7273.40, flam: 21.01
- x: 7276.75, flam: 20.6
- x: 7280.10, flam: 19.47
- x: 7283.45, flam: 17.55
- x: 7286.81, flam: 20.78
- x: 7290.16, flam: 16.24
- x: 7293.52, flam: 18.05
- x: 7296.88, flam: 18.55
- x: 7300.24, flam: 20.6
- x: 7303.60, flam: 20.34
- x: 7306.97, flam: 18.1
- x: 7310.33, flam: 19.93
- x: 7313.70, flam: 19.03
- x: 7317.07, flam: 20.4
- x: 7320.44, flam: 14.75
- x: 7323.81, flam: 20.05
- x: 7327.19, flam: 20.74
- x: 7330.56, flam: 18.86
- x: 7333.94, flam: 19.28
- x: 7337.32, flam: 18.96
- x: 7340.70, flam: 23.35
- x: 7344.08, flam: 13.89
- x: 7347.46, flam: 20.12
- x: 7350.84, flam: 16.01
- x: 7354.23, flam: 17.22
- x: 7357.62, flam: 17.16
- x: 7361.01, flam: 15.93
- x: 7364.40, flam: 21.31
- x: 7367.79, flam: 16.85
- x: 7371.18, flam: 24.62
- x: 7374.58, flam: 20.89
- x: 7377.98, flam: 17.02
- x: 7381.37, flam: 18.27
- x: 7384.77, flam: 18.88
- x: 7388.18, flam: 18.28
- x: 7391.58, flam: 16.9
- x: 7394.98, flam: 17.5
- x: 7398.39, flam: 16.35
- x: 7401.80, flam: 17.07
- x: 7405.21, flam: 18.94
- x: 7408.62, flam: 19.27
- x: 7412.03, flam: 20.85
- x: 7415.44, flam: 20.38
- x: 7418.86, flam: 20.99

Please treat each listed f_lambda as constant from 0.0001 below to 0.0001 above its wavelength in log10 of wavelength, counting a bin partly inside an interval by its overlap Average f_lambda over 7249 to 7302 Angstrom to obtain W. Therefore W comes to 19.5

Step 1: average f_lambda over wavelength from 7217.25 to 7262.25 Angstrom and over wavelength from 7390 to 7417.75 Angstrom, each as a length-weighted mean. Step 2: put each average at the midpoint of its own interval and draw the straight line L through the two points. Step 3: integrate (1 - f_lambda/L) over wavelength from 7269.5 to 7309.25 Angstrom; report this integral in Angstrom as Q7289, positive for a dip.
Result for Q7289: -0.9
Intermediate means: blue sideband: 19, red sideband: 18.5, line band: 19.2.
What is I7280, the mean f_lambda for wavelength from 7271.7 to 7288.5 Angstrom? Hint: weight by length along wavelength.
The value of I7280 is 19.9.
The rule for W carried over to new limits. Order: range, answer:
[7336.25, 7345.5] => 18.9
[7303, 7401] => 18.6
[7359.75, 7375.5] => 20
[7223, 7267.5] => 19.3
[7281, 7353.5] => 18.8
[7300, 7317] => 19.6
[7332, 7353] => 18.6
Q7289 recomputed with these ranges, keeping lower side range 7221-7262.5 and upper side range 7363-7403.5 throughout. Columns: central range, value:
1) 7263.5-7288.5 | -1.8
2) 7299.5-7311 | -0.5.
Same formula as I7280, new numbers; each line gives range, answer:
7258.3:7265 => 21.2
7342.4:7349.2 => 17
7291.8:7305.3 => 19.4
